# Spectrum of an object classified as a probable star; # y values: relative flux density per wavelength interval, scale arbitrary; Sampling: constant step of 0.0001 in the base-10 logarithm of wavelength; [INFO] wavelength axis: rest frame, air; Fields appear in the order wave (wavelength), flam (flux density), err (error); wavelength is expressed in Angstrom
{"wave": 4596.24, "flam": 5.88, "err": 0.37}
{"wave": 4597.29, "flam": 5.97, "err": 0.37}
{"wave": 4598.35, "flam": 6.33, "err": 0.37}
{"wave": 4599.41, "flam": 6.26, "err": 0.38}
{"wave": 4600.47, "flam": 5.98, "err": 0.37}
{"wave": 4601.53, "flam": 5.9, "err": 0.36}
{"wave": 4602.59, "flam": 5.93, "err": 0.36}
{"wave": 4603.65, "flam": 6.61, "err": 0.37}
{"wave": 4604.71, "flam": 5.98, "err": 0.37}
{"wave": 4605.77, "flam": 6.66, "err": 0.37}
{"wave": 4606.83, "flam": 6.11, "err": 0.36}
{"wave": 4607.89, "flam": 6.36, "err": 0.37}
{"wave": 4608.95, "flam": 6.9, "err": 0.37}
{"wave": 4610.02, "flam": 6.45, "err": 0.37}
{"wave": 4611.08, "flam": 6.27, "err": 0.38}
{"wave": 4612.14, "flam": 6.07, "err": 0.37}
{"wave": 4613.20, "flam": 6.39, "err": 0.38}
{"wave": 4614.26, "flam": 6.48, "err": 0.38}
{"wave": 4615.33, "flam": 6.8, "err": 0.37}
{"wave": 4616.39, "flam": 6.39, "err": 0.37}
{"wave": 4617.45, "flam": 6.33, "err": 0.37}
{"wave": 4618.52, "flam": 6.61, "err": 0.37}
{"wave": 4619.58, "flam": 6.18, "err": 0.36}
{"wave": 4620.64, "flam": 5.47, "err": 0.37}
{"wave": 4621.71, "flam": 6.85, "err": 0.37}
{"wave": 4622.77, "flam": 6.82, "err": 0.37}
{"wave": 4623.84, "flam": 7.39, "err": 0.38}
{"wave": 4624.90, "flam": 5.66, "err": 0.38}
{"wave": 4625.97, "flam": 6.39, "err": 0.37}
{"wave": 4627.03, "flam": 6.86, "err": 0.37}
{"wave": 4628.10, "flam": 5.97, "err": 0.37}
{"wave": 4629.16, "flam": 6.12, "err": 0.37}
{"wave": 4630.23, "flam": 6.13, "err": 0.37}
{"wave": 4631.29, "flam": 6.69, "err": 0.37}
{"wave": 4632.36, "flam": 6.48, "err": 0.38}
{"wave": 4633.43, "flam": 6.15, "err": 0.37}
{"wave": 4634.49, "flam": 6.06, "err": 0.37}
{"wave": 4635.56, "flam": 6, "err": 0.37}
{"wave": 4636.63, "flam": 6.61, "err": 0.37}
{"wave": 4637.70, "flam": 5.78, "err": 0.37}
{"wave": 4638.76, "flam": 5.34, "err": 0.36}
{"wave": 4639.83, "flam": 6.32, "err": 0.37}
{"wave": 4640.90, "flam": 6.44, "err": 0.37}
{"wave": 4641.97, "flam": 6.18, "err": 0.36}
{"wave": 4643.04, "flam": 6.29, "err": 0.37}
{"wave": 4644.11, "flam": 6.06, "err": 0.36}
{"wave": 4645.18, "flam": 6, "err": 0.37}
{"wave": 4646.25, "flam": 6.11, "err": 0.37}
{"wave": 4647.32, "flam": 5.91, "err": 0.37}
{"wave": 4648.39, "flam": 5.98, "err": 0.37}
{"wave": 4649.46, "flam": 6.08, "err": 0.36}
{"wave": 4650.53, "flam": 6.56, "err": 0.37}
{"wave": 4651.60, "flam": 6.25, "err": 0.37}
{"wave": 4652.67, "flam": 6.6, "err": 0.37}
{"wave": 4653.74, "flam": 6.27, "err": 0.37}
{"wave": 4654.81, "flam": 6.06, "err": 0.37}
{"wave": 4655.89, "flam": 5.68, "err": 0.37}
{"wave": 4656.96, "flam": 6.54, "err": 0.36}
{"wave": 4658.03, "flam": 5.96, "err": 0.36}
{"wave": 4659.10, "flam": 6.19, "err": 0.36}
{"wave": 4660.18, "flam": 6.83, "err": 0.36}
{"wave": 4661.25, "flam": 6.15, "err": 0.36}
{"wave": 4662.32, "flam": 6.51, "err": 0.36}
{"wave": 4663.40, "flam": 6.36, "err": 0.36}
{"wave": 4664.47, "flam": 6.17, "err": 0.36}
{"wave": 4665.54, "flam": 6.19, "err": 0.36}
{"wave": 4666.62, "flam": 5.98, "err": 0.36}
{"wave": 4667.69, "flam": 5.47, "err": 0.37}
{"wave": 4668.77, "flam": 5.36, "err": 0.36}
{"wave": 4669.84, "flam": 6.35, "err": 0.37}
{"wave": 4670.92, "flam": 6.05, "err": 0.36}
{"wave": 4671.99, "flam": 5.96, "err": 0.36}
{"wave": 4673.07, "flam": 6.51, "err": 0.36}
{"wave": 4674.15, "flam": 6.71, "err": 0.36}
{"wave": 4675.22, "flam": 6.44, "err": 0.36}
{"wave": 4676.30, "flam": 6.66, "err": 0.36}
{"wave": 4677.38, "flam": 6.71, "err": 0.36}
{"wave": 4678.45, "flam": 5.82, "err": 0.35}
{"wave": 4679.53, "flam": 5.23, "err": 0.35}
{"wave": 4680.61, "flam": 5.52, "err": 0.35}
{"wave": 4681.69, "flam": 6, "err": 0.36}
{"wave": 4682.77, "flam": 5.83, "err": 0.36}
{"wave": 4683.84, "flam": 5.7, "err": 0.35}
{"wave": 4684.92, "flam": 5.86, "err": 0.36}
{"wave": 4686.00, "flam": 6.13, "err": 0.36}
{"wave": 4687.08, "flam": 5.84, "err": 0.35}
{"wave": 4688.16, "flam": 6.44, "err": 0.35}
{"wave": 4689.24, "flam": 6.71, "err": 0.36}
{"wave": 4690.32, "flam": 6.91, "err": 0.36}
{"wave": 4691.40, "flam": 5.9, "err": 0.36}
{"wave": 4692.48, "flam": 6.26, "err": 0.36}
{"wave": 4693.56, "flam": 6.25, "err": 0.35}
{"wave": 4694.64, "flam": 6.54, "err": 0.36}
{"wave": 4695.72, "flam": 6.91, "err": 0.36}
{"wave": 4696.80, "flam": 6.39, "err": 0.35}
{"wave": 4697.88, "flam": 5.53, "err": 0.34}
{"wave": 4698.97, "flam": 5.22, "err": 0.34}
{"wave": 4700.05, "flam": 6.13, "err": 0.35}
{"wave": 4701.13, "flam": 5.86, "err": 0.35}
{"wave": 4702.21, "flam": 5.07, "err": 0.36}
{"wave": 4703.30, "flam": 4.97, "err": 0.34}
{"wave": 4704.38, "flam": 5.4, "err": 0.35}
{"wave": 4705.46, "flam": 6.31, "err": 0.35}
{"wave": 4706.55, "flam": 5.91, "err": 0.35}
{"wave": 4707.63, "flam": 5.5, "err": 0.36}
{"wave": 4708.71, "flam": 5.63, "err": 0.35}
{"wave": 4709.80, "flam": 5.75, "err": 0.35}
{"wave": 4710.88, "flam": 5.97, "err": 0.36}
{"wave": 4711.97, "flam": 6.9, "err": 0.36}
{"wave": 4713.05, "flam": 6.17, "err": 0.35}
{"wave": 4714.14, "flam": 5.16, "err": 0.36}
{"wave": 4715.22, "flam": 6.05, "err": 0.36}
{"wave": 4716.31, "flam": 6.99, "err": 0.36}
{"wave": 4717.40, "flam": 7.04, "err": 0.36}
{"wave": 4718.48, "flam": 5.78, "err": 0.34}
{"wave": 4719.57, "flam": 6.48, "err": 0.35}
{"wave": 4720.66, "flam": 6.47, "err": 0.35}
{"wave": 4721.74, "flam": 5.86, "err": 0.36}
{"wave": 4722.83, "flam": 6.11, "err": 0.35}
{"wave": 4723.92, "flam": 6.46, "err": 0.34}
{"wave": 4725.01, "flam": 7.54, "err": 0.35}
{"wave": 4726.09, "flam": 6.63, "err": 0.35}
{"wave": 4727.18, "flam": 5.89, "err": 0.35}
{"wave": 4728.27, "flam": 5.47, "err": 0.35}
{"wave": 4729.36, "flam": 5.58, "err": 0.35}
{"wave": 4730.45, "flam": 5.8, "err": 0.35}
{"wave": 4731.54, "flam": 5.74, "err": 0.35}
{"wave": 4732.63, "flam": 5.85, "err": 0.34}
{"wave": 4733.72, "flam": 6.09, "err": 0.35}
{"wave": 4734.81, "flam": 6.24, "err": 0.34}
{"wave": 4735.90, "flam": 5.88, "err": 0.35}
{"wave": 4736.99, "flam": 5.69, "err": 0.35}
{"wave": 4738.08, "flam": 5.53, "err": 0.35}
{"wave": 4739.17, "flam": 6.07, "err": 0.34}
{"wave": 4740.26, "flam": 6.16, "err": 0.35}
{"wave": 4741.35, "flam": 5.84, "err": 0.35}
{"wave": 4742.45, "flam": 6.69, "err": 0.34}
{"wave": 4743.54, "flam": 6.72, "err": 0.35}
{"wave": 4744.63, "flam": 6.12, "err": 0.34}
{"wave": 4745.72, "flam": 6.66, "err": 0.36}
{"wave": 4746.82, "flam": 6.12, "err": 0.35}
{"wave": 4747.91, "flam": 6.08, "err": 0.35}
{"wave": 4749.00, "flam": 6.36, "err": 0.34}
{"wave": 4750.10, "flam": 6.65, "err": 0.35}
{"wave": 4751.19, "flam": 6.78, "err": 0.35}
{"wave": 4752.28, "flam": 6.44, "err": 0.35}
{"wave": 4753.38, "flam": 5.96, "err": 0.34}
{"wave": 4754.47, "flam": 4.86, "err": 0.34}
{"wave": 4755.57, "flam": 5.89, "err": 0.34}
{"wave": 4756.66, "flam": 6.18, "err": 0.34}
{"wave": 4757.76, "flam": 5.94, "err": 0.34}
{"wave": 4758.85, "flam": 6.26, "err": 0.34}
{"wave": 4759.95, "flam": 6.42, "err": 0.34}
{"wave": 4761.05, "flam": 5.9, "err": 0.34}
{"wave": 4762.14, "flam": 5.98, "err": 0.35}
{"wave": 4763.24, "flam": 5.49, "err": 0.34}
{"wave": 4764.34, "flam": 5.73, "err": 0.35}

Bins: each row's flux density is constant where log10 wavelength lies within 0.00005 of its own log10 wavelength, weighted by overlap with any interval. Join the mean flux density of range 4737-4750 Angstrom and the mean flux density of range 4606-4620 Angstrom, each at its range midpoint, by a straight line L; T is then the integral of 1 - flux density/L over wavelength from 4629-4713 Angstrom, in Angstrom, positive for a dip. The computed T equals 3.00 Angstrom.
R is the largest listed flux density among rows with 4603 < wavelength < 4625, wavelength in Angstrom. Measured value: 7.39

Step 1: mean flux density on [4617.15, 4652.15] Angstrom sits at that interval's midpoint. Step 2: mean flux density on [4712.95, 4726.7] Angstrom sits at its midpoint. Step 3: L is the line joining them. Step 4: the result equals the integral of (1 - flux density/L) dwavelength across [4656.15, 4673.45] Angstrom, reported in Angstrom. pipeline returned 0.38 Angstrom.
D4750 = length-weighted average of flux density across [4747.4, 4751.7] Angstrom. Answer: 6.47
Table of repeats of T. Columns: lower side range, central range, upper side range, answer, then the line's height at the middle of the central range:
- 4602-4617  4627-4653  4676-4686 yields 0.0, 6.19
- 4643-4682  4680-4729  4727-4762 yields 0.2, 6.1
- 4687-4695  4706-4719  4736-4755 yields 0.5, 6.29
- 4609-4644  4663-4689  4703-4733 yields 0.5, 6.18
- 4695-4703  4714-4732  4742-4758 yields -0.5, 6.03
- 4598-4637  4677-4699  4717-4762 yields 0.5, 6.23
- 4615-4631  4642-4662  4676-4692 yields 0.2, 6.25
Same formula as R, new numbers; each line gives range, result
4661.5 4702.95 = 6.91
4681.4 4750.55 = 7.54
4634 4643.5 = 6.61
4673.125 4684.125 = 6.71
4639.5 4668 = 6.83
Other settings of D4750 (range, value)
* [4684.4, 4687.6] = 5.94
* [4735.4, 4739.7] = 5.79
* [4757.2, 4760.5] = 6.2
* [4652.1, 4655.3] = 6.32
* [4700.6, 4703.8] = 5.29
